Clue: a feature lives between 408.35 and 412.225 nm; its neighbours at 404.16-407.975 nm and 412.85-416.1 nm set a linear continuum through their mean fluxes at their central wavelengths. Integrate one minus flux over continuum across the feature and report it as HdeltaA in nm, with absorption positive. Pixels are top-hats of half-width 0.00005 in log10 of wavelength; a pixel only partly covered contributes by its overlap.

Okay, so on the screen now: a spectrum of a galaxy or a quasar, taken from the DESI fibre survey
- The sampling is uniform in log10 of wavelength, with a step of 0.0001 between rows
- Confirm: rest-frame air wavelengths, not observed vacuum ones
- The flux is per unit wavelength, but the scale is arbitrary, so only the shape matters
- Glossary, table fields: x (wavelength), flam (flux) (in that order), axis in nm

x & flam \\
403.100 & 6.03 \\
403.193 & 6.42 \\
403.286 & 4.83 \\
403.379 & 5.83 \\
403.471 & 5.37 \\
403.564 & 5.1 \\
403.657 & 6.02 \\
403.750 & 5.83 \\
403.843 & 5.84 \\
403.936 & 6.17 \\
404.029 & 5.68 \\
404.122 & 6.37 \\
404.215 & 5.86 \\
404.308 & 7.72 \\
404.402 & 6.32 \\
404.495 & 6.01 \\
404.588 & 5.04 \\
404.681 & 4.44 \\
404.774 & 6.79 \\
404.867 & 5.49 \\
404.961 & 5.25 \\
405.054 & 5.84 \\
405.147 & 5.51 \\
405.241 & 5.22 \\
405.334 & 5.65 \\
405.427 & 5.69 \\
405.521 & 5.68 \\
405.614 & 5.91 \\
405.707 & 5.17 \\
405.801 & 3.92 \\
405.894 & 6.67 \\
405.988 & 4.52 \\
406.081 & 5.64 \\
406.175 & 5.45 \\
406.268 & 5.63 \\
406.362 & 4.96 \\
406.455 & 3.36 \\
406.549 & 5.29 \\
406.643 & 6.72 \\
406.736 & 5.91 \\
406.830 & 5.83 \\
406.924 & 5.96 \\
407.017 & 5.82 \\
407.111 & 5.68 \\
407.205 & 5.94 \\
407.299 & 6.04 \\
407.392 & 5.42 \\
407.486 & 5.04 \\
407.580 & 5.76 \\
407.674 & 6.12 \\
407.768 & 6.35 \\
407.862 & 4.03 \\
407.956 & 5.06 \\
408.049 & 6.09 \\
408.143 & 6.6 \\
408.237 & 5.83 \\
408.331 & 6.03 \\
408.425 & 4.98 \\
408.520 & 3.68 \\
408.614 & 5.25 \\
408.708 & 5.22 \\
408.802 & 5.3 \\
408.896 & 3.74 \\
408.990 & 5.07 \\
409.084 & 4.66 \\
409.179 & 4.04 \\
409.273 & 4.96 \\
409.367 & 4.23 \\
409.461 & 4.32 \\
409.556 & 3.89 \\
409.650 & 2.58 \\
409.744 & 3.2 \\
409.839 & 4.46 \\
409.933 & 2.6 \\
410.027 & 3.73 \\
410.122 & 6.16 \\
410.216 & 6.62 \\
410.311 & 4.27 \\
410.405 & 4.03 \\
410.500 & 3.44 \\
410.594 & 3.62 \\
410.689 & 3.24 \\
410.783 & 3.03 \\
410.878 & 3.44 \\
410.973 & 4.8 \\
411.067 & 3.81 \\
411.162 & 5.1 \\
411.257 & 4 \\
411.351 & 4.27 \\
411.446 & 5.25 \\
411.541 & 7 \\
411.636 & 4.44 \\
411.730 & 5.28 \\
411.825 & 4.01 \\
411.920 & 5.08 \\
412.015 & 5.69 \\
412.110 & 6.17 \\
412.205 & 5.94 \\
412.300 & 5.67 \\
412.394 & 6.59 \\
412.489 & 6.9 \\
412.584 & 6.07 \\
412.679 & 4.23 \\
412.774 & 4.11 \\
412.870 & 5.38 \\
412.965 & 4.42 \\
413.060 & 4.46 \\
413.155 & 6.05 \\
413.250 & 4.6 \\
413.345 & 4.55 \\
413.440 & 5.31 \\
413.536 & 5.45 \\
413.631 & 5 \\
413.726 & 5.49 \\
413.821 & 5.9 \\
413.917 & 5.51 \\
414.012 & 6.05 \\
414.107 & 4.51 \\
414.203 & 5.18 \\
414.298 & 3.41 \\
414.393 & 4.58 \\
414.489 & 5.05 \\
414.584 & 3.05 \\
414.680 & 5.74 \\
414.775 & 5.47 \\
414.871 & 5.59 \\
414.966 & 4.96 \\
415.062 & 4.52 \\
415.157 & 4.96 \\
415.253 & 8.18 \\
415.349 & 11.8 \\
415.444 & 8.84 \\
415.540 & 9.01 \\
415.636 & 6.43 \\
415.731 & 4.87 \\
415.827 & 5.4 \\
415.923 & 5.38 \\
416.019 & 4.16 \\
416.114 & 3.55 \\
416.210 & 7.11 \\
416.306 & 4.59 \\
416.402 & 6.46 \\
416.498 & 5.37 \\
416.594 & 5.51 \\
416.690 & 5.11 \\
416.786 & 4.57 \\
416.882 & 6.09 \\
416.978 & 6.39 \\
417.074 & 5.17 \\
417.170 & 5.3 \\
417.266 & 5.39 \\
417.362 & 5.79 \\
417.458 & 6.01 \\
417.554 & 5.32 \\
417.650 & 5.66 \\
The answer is 0.74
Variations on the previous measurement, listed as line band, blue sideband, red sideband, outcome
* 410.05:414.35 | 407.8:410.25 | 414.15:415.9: 0.32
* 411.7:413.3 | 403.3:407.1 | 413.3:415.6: 0.11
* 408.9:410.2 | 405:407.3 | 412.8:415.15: 0.27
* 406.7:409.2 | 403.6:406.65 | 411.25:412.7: 0.07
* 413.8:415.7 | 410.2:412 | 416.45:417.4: -0.31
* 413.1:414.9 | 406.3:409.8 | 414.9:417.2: 0.22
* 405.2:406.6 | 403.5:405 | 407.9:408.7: 0.11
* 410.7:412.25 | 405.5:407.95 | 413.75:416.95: 0.22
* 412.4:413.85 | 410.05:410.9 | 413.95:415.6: 0.01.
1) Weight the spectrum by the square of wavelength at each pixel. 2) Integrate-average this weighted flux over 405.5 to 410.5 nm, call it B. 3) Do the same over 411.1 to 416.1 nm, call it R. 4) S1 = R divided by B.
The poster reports 1.11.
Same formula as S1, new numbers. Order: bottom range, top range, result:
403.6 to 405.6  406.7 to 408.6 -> 0.98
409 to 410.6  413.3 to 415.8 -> 1.40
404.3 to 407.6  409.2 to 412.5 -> 0.85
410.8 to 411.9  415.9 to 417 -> 1.18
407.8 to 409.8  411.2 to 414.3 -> 1.13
